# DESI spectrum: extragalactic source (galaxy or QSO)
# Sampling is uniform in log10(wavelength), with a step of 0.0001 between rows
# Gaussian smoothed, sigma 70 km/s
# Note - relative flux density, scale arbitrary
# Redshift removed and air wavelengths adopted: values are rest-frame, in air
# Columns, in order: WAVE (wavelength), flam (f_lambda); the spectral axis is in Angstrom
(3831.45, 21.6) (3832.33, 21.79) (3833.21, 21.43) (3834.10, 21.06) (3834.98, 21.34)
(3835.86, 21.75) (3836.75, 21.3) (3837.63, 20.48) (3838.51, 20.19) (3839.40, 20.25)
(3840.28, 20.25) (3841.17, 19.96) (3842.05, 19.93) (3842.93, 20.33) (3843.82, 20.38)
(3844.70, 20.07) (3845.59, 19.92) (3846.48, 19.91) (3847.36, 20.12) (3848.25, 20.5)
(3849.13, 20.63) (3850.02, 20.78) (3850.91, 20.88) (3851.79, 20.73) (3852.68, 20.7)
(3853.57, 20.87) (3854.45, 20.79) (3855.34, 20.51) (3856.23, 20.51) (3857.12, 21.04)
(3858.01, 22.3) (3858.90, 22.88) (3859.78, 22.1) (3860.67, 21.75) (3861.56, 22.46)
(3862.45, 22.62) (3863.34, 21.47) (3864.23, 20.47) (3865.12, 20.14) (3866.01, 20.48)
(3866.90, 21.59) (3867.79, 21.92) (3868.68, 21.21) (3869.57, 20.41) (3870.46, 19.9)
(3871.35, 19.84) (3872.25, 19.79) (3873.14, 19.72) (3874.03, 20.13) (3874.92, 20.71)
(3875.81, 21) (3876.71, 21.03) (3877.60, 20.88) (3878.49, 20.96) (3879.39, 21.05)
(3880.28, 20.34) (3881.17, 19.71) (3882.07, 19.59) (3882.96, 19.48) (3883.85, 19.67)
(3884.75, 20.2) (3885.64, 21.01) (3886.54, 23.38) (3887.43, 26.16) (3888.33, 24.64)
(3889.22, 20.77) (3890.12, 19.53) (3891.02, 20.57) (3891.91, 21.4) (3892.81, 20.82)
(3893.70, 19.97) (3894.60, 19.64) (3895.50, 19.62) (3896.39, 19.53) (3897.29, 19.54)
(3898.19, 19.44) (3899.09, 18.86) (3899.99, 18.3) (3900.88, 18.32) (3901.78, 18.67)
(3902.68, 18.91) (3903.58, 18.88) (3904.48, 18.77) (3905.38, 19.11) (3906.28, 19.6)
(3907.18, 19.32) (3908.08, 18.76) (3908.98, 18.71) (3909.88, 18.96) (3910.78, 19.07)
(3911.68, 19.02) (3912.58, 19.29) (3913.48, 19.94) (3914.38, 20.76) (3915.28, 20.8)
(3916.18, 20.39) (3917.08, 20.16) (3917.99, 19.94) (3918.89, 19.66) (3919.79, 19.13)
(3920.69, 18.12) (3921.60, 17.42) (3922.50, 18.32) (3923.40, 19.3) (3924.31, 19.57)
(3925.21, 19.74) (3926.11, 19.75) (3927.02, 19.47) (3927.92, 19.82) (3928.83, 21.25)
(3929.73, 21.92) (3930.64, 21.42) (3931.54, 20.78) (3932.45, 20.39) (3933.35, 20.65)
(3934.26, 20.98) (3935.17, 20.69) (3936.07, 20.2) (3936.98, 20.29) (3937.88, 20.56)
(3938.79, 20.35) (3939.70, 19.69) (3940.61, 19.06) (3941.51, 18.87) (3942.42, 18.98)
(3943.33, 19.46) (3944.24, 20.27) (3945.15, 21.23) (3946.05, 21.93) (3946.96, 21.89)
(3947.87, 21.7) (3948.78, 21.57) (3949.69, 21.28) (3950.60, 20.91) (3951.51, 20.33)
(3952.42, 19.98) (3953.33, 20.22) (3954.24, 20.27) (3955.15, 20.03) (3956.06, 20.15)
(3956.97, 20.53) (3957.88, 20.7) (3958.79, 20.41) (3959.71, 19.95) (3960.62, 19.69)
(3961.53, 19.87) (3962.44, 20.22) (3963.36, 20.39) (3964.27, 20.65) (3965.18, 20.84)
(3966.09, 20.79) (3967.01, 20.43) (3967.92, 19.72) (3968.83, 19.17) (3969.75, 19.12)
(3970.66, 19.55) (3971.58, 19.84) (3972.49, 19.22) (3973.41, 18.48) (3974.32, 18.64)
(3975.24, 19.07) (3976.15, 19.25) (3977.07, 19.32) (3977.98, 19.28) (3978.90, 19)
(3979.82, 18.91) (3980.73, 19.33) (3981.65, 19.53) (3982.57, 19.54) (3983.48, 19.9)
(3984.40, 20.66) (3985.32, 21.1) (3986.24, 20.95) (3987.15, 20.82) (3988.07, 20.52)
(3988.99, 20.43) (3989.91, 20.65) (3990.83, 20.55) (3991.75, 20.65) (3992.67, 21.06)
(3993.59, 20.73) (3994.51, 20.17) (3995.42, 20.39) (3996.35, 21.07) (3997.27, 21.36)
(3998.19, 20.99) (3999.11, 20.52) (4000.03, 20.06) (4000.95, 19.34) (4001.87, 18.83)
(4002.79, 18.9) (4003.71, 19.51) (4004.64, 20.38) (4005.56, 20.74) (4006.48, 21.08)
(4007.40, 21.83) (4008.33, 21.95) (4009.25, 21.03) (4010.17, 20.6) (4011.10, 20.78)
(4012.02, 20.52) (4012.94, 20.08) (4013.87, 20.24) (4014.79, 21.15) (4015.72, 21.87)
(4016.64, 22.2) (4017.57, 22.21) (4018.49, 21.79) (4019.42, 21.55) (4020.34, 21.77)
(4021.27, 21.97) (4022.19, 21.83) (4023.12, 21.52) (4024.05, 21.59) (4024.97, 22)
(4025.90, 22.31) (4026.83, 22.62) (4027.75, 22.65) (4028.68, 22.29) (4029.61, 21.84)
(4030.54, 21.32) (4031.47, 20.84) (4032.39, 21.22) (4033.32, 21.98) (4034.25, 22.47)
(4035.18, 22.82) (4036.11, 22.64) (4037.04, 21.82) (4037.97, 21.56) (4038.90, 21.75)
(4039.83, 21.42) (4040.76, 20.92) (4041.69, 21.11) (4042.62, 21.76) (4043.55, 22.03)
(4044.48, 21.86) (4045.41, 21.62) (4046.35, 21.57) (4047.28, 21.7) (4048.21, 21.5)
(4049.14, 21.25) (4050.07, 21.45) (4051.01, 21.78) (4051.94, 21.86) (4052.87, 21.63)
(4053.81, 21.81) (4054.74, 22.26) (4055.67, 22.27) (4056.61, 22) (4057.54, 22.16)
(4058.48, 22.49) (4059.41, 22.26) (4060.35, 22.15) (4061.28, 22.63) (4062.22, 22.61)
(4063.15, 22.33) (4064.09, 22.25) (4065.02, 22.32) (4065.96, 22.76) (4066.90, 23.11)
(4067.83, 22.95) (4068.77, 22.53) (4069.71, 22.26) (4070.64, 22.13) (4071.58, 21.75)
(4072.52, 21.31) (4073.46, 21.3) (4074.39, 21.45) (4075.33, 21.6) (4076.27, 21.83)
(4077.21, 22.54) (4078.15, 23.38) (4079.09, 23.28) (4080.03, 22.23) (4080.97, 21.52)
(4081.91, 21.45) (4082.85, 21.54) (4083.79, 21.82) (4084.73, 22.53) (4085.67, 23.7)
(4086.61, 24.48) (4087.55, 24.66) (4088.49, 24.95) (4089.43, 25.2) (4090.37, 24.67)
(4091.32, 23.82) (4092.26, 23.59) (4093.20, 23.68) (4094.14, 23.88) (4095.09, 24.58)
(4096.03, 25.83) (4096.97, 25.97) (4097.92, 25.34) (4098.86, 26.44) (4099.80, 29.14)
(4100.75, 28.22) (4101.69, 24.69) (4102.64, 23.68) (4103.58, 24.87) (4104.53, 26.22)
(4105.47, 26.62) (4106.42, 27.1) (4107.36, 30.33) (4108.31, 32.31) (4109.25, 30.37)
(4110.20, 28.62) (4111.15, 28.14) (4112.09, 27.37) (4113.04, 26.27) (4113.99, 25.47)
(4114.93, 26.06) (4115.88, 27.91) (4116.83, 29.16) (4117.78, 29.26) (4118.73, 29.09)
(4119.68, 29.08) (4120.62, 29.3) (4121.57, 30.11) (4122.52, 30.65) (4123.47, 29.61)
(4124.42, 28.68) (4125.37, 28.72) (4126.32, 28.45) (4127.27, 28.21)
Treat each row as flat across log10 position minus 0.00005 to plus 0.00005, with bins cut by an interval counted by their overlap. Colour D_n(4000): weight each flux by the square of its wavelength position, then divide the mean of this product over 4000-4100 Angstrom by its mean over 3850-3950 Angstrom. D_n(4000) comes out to 1.2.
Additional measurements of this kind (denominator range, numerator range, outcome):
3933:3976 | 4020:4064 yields 1.13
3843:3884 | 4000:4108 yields 1.20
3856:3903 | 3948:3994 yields 1.02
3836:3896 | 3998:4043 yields 1.11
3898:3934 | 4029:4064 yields 1.20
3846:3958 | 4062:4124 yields 1.36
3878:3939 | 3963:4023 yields 1.06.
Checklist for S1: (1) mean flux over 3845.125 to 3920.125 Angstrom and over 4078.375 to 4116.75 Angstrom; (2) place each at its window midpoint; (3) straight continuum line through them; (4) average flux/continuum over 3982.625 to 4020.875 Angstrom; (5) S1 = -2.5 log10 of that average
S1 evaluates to 0.12 mag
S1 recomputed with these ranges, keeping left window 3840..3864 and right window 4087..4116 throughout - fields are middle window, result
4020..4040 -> 0.132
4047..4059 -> 0.156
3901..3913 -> 0.165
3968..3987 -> 0.207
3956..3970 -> 0.157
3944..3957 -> 0.108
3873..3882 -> 0.048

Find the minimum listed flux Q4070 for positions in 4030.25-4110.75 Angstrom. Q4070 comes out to 20.84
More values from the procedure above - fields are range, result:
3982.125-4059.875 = 18.83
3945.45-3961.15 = 19.69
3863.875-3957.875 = 17.42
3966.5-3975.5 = 18.48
